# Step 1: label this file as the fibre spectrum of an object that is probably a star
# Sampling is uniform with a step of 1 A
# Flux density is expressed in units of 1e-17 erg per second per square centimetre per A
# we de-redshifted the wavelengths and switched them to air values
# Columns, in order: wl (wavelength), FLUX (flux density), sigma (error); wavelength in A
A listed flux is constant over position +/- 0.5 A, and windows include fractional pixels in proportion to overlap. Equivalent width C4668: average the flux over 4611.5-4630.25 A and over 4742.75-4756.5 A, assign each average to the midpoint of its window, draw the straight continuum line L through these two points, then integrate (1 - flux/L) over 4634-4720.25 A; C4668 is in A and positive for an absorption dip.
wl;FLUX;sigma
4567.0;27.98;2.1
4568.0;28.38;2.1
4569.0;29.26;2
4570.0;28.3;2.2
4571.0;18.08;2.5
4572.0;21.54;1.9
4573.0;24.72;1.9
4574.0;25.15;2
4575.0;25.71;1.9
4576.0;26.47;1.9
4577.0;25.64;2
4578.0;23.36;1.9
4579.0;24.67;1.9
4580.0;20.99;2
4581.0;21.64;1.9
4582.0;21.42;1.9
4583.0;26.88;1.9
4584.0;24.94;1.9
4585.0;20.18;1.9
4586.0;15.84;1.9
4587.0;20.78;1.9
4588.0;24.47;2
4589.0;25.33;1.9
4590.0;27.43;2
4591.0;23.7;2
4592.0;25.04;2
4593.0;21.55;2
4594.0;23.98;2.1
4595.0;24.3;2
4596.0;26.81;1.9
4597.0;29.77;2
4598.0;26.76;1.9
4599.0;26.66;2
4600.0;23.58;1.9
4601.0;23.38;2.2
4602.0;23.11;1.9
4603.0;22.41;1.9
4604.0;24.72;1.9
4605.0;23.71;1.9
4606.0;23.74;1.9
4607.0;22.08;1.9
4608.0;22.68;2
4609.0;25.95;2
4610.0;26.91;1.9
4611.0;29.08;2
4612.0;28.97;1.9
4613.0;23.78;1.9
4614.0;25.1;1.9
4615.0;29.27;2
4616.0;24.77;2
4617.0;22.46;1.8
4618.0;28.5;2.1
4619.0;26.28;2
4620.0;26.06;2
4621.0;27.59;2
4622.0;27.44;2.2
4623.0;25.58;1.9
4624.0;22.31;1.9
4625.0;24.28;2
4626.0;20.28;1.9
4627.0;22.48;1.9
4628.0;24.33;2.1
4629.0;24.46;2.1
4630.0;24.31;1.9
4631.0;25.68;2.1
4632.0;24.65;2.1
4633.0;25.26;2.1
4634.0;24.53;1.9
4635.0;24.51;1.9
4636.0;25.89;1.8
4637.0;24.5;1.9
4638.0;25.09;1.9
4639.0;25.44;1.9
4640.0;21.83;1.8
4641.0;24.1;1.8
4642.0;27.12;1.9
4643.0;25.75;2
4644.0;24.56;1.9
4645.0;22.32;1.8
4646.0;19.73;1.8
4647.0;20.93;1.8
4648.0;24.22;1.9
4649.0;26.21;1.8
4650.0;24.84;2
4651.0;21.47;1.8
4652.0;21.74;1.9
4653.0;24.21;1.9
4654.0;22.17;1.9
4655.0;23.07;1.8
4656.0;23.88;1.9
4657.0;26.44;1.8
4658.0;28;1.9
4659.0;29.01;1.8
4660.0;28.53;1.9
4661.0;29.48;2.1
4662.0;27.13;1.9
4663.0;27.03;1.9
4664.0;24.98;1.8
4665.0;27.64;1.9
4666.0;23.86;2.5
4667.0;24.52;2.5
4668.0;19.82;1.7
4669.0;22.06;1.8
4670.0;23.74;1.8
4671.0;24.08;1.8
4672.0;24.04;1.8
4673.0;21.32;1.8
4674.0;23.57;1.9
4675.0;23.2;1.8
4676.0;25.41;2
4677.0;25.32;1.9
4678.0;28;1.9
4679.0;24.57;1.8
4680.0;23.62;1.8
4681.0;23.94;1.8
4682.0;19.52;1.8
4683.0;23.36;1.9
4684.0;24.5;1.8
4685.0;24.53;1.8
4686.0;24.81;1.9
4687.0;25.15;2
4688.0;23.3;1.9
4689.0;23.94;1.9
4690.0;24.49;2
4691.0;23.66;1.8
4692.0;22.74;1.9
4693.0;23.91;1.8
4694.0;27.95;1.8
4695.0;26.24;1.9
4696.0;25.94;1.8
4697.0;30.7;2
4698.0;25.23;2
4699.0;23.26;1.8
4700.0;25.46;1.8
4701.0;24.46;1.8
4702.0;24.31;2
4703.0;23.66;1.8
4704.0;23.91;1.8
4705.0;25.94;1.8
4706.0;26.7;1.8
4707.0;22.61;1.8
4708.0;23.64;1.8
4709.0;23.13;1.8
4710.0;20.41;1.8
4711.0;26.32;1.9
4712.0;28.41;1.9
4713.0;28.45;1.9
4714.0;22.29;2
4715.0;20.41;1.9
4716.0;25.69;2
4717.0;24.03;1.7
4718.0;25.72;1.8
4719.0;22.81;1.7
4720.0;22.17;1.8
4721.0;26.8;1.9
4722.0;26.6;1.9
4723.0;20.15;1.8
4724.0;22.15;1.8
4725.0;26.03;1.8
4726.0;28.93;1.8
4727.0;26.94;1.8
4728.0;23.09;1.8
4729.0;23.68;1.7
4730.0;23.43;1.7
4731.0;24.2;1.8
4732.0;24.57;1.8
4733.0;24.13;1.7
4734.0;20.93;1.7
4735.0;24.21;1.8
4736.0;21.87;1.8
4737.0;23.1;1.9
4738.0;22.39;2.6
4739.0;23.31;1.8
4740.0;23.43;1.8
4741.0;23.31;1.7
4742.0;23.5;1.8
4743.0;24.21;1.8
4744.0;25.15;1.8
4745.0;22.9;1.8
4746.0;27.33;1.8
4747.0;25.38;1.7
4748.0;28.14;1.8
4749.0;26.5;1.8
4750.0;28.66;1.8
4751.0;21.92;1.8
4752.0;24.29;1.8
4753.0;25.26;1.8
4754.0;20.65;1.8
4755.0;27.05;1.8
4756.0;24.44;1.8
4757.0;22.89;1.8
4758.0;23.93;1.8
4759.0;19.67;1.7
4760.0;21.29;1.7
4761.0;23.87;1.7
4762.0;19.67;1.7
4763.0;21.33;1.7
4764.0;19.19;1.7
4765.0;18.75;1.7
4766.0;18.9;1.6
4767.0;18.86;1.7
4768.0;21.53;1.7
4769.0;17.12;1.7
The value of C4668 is 2.3 A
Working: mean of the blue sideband 25.2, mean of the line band 24.5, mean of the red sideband 25.2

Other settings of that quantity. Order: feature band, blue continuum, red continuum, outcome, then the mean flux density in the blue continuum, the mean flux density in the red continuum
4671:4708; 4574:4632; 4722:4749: -0.3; 24.6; 24.2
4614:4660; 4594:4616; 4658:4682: 0.9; 25.3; 24.9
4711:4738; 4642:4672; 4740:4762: 0.0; 24.6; 24.2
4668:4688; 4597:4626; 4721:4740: 0.6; 25.2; 23.9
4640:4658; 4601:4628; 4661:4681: 0.7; 24.9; 24.5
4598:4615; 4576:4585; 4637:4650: -0.8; 23.7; 24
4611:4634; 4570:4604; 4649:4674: -0.9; 23.9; 24.7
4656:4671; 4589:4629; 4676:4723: -0.6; 25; 24.6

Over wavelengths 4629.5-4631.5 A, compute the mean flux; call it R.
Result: 25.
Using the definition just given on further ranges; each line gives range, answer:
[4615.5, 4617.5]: 23.6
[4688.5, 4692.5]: 23.7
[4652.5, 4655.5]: 23.2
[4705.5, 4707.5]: 24.7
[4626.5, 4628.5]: 23.4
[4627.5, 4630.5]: 24.4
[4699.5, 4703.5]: 24.5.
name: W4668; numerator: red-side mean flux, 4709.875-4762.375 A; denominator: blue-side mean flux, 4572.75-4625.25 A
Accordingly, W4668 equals 1.0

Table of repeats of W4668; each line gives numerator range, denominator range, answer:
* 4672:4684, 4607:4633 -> 0.94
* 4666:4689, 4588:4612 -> 0.95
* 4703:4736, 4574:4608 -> 1.01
